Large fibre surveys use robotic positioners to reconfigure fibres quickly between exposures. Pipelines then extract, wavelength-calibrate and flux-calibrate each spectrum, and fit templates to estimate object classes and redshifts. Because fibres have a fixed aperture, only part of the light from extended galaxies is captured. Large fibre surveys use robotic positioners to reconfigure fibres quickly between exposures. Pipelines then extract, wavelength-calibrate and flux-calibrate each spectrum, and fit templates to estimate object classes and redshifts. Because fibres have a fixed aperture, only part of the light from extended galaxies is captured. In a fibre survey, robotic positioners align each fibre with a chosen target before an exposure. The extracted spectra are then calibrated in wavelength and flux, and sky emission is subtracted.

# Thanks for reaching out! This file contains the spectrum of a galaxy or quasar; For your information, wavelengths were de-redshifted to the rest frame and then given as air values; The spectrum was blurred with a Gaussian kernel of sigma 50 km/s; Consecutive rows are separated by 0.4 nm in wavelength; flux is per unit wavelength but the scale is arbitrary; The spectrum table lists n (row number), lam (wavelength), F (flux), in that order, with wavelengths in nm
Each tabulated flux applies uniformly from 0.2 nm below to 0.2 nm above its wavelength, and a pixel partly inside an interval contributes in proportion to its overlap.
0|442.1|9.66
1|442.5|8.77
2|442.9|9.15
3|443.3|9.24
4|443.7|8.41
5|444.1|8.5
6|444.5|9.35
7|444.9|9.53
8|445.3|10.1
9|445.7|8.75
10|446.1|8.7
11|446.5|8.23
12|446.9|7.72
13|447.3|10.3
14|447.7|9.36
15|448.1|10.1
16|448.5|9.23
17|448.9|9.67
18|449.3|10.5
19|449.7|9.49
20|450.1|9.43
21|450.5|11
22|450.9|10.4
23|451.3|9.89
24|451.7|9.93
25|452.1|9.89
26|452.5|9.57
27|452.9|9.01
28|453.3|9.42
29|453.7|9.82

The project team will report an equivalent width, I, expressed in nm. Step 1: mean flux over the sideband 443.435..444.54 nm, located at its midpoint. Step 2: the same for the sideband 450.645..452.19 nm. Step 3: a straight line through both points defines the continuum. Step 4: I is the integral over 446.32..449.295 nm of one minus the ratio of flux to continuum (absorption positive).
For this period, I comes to 0.03 nm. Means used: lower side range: 8.7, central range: 9.32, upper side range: 10.1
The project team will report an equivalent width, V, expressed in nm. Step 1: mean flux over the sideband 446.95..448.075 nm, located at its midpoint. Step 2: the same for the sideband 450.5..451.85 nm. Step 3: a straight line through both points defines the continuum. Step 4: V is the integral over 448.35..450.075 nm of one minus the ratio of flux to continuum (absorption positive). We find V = 0.03 nm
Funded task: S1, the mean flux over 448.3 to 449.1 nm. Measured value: 9.45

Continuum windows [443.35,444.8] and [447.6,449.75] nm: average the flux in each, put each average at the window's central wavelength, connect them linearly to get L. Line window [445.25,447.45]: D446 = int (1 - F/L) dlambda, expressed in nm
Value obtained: 0.10 nm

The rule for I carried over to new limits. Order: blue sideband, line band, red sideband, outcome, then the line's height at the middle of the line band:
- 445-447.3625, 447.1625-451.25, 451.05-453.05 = -0.274 nm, 9.31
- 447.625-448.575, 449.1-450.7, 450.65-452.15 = -0.037 nm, 9.87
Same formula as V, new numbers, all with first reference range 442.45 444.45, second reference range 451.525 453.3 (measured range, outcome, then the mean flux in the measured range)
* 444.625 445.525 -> -0.08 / 9.75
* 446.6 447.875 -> 0.02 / 9.05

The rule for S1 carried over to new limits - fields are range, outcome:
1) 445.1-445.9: 9.43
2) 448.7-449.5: 10.1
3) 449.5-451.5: 10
